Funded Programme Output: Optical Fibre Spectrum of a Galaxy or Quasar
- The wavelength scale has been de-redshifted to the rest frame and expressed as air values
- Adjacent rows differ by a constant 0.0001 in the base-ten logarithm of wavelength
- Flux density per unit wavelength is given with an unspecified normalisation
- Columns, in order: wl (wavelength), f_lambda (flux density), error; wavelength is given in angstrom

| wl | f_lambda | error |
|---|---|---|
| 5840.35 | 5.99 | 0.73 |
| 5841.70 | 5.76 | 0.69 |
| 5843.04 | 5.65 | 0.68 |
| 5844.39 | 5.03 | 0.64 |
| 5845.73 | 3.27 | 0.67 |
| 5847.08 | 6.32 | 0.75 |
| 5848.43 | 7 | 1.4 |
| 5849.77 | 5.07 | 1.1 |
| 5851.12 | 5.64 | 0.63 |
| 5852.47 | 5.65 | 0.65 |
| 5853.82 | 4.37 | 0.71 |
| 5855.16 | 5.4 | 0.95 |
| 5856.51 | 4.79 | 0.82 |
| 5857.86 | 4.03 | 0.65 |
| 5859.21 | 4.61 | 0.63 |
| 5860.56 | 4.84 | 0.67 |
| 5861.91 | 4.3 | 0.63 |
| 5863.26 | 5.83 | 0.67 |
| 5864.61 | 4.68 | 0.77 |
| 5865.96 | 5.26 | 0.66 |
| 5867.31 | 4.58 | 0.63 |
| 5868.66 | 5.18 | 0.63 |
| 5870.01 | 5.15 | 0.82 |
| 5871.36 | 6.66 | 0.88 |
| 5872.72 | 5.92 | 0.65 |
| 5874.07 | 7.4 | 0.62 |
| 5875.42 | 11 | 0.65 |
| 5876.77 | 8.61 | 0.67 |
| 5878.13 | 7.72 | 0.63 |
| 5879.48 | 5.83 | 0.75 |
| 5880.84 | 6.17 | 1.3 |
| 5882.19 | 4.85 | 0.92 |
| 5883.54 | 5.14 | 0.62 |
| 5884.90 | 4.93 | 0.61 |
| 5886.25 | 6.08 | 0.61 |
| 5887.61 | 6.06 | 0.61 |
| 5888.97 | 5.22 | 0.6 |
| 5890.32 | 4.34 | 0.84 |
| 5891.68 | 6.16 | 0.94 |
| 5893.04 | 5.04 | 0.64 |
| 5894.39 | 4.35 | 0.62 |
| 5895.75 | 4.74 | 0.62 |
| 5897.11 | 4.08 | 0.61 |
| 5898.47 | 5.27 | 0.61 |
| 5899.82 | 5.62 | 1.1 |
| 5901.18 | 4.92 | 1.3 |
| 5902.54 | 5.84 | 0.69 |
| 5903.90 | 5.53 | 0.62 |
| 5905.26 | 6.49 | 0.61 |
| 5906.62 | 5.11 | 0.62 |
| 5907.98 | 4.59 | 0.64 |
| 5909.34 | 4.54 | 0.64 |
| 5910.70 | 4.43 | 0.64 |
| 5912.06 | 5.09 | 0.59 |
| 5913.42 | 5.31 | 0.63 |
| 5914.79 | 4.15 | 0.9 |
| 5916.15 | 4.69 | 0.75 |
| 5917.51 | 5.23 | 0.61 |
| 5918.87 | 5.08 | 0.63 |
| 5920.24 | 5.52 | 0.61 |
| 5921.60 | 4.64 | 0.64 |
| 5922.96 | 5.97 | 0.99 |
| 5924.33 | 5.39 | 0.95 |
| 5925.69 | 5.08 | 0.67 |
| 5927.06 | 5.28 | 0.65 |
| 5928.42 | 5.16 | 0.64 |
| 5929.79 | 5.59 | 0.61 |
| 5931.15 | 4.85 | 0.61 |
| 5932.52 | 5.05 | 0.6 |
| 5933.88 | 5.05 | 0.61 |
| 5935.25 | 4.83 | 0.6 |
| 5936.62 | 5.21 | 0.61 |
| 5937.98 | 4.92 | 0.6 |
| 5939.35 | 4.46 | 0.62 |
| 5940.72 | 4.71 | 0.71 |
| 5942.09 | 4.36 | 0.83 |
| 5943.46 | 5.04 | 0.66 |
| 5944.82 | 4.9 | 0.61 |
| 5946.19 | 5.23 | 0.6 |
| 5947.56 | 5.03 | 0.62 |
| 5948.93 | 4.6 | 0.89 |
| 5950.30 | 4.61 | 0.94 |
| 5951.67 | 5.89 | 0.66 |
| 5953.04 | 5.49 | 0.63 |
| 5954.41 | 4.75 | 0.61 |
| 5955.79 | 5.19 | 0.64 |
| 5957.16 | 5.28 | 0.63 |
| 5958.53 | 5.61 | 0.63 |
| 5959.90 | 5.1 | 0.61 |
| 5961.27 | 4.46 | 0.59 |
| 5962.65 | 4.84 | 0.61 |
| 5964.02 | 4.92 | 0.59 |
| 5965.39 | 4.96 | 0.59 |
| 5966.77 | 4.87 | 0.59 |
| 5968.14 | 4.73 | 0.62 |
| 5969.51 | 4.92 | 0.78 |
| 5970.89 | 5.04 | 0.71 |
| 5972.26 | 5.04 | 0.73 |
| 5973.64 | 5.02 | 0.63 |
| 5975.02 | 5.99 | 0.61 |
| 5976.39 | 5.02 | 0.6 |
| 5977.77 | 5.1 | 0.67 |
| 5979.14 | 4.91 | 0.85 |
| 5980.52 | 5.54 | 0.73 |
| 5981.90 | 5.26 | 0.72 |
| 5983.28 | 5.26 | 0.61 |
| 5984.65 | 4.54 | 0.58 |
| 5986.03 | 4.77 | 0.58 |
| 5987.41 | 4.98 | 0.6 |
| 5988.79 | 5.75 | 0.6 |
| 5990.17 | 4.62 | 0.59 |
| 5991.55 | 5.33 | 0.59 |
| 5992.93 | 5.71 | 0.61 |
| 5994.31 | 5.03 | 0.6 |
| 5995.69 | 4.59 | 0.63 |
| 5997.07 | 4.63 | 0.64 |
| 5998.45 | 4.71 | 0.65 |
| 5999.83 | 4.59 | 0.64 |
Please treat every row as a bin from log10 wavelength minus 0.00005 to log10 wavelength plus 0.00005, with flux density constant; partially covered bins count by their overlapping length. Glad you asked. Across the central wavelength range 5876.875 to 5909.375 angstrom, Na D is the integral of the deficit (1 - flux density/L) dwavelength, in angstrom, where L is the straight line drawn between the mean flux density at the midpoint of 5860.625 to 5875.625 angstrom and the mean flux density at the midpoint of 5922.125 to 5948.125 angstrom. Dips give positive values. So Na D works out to 0.5 angstrom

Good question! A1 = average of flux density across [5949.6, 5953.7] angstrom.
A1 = 5.33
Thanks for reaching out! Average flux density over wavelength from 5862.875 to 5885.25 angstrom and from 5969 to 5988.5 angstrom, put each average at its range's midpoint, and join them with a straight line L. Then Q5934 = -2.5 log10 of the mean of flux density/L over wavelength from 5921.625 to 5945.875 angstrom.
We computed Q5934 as 0.11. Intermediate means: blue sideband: 6.19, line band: 5.04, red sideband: 5.11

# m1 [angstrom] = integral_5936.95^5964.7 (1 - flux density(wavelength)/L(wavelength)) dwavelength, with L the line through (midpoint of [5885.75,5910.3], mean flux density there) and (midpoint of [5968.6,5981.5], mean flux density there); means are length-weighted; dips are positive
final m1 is 1.11 angstrom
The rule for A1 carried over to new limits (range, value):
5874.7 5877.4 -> 9.81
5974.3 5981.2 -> 5.31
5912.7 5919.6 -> 4.89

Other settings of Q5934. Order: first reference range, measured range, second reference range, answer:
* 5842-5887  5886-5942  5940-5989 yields 0.054 mag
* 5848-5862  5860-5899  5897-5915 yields -0.124 mag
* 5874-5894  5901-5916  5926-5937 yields 0.119 mag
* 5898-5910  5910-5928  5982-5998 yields 0.043 mag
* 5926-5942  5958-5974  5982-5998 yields 0.012 mag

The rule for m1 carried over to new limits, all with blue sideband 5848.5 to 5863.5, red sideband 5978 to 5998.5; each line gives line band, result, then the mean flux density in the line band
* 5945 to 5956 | -0.1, 5.08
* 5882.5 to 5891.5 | -0.5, 5.32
